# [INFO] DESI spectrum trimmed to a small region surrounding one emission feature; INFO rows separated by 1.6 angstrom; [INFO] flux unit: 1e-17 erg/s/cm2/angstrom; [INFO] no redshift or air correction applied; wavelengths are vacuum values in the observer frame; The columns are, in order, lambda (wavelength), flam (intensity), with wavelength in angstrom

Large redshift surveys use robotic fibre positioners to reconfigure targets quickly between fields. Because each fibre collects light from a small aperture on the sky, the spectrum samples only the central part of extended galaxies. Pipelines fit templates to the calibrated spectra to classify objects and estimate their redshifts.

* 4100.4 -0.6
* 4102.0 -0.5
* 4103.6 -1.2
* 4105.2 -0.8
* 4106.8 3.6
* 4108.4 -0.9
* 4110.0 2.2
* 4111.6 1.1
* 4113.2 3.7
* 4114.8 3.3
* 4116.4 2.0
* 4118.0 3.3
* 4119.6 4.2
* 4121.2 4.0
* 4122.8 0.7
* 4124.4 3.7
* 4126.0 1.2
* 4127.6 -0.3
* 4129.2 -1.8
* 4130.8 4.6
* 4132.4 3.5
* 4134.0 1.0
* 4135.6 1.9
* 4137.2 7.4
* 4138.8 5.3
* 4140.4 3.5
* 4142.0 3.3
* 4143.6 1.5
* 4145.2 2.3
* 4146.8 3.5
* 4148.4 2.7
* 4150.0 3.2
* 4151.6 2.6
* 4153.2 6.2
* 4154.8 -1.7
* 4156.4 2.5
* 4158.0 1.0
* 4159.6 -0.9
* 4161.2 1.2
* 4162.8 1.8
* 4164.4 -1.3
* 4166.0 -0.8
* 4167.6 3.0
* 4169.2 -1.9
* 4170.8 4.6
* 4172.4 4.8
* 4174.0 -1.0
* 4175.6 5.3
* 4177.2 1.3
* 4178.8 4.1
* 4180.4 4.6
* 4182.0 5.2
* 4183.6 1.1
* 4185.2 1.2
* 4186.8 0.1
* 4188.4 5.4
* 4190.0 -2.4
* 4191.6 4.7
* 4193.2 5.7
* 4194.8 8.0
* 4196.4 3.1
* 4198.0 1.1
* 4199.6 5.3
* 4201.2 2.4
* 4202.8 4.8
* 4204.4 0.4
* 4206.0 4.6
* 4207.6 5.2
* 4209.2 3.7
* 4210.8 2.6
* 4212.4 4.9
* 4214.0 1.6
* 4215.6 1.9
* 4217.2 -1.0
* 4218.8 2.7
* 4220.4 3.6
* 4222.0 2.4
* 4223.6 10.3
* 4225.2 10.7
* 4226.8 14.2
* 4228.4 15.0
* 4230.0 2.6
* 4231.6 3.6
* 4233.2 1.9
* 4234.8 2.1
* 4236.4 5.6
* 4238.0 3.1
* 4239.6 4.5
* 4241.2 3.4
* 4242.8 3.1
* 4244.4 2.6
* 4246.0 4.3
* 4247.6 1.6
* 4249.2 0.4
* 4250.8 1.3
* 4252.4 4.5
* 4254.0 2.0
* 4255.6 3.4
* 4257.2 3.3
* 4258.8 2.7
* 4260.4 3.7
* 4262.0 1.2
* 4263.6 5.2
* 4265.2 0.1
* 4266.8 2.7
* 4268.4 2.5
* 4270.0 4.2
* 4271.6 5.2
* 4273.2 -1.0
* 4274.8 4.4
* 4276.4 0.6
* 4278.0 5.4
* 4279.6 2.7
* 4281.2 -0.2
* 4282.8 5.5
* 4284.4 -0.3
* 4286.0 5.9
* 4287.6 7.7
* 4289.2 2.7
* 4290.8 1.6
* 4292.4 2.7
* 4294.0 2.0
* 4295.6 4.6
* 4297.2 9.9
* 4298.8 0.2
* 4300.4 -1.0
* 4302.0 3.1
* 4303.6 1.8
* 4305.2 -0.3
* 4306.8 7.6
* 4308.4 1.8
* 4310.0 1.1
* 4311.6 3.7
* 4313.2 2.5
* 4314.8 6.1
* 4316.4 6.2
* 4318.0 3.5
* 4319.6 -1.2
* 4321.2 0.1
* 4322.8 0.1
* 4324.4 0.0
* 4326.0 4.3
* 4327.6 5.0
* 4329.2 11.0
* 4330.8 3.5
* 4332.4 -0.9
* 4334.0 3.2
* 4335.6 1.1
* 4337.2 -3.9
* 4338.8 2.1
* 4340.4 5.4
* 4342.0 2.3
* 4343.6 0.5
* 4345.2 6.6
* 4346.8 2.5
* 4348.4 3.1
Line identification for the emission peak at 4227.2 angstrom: [O II]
